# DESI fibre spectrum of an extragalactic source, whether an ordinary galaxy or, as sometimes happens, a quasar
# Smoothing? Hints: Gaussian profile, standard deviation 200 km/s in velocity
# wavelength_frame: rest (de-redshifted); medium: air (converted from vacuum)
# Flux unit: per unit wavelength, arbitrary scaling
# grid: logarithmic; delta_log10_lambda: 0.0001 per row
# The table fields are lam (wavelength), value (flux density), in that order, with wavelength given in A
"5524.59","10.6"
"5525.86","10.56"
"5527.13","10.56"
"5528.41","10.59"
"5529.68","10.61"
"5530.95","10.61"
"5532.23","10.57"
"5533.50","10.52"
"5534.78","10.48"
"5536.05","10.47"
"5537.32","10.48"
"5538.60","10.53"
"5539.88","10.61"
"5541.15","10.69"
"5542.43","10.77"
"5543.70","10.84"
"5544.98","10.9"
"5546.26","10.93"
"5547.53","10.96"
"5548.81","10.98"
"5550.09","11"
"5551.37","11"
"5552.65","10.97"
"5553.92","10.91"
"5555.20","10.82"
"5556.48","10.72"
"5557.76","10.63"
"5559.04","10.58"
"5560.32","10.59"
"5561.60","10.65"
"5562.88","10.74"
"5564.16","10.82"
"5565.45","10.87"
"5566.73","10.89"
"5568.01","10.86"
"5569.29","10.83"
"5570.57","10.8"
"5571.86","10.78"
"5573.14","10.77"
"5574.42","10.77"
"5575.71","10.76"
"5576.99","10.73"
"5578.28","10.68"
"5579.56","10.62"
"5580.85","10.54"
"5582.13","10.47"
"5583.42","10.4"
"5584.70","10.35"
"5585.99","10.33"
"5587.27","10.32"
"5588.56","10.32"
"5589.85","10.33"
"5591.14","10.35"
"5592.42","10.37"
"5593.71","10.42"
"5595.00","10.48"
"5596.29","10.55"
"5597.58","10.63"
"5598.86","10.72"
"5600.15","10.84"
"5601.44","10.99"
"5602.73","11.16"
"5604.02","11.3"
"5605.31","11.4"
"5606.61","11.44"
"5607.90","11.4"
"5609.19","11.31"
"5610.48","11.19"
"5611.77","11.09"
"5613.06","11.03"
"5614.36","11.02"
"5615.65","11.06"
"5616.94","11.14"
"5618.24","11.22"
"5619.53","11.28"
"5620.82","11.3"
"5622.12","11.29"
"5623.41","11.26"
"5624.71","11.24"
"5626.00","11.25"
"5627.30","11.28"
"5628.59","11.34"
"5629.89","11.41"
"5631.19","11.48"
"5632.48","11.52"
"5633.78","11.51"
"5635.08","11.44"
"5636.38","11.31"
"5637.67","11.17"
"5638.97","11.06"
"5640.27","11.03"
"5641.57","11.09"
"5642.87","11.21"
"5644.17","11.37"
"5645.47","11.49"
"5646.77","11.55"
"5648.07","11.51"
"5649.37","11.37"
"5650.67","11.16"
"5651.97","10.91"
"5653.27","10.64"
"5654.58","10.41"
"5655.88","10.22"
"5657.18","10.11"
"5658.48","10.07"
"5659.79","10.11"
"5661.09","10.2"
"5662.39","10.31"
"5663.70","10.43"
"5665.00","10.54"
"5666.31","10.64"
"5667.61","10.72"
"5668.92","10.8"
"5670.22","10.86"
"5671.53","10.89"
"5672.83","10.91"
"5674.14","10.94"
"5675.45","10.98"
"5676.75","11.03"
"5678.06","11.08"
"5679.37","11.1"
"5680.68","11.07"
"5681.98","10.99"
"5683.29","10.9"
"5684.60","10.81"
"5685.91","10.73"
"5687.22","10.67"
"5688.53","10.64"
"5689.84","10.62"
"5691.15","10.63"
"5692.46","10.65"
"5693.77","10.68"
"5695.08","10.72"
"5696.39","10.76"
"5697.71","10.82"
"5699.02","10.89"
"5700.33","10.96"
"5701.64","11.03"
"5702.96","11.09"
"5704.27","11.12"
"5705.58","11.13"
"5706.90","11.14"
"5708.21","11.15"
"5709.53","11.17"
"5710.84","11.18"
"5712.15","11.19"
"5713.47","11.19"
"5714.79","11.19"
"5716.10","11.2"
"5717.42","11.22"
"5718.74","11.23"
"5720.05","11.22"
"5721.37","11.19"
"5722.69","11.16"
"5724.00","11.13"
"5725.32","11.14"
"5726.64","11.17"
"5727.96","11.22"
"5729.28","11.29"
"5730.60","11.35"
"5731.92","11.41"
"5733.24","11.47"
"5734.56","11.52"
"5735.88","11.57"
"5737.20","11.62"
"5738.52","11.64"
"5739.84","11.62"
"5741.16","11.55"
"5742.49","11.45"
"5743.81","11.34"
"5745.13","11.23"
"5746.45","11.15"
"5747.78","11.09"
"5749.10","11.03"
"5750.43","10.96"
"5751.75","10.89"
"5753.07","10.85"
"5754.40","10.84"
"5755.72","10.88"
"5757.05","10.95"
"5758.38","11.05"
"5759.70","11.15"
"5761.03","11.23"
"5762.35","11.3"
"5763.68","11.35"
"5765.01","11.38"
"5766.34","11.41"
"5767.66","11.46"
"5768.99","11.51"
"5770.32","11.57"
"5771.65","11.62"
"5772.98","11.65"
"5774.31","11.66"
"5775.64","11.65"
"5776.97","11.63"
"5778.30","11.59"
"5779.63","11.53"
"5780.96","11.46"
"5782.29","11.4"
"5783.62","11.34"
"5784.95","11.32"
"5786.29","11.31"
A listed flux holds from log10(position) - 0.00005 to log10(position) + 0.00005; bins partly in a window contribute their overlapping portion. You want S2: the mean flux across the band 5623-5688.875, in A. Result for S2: 11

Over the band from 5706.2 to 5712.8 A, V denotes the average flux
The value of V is 11.2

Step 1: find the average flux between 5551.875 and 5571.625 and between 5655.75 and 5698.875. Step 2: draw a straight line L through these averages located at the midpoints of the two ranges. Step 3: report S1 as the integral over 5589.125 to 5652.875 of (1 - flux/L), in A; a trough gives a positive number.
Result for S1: -2.32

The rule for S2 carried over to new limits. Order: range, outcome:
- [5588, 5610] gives 10.8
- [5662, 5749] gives 11.1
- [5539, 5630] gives 10.9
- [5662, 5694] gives 10.8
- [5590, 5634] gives 11.1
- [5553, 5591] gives 10.6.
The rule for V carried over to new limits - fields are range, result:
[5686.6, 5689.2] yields 10.7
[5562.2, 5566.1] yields 10.8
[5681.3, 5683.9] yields 11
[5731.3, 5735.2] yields 11.5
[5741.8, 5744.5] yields 11.4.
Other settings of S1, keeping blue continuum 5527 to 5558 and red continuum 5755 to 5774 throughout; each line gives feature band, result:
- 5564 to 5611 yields 0.44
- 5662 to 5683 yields 0.46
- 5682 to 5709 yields 0.68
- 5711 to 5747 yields -0.28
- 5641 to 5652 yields -0.31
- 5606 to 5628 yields -0.59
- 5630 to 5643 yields -0.36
